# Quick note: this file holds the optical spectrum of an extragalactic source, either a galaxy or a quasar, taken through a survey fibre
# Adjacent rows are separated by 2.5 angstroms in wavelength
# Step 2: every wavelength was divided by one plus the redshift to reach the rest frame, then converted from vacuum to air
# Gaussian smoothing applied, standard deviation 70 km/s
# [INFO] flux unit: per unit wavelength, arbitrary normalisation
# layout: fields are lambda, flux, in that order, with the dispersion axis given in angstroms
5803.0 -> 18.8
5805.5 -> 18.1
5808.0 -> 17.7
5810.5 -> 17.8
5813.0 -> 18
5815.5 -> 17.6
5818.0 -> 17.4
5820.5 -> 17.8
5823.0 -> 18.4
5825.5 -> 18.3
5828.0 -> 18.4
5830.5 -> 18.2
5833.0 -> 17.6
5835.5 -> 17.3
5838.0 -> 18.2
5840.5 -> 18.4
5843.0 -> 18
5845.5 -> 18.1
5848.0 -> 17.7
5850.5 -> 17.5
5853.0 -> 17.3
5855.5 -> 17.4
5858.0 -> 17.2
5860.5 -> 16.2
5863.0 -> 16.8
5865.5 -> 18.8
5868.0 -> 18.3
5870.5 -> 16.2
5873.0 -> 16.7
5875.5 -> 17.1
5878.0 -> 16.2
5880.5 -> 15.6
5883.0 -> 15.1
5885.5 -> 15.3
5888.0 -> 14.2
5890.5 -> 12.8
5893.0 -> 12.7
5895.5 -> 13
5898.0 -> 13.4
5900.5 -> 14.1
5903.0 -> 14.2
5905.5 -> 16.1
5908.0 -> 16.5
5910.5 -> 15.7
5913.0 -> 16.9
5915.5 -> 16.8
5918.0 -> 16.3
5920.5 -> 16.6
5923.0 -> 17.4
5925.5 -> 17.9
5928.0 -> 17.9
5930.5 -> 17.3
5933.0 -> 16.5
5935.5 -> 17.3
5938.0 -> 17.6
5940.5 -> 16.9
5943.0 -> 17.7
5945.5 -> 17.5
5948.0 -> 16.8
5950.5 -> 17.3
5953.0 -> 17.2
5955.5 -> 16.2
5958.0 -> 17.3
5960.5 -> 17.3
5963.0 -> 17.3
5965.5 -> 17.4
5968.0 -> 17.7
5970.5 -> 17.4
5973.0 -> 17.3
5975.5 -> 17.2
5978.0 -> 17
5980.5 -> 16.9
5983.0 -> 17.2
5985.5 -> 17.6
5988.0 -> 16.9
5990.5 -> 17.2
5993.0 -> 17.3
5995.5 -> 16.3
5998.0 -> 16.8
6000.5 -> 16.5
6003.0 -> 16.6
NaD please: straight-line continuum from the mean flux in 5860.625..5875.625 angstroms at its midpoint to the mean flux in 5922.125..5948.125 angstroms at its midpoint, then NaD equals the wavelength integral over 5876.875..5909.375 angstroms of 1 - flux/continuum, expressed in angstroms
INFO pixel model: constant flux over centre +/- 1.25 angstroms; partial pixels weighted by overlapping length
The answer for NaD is 5.2 angstroms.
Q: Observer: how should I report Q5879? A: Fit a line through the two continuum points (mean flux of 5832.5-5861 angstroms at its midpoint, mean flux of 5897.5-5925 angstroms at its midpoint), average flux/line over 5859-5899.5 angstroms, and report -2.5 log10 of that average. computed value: 0.09 mag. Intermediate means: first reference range 17.6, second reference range 15.9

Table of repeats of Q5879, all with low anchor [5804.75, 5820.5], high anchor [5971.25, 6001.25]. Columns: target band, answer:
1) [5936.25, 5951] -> -0.01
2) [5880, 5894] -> 0.22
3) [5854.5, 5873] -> 0.02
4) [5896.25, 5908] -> 0.19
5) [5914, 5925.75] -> 0.02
